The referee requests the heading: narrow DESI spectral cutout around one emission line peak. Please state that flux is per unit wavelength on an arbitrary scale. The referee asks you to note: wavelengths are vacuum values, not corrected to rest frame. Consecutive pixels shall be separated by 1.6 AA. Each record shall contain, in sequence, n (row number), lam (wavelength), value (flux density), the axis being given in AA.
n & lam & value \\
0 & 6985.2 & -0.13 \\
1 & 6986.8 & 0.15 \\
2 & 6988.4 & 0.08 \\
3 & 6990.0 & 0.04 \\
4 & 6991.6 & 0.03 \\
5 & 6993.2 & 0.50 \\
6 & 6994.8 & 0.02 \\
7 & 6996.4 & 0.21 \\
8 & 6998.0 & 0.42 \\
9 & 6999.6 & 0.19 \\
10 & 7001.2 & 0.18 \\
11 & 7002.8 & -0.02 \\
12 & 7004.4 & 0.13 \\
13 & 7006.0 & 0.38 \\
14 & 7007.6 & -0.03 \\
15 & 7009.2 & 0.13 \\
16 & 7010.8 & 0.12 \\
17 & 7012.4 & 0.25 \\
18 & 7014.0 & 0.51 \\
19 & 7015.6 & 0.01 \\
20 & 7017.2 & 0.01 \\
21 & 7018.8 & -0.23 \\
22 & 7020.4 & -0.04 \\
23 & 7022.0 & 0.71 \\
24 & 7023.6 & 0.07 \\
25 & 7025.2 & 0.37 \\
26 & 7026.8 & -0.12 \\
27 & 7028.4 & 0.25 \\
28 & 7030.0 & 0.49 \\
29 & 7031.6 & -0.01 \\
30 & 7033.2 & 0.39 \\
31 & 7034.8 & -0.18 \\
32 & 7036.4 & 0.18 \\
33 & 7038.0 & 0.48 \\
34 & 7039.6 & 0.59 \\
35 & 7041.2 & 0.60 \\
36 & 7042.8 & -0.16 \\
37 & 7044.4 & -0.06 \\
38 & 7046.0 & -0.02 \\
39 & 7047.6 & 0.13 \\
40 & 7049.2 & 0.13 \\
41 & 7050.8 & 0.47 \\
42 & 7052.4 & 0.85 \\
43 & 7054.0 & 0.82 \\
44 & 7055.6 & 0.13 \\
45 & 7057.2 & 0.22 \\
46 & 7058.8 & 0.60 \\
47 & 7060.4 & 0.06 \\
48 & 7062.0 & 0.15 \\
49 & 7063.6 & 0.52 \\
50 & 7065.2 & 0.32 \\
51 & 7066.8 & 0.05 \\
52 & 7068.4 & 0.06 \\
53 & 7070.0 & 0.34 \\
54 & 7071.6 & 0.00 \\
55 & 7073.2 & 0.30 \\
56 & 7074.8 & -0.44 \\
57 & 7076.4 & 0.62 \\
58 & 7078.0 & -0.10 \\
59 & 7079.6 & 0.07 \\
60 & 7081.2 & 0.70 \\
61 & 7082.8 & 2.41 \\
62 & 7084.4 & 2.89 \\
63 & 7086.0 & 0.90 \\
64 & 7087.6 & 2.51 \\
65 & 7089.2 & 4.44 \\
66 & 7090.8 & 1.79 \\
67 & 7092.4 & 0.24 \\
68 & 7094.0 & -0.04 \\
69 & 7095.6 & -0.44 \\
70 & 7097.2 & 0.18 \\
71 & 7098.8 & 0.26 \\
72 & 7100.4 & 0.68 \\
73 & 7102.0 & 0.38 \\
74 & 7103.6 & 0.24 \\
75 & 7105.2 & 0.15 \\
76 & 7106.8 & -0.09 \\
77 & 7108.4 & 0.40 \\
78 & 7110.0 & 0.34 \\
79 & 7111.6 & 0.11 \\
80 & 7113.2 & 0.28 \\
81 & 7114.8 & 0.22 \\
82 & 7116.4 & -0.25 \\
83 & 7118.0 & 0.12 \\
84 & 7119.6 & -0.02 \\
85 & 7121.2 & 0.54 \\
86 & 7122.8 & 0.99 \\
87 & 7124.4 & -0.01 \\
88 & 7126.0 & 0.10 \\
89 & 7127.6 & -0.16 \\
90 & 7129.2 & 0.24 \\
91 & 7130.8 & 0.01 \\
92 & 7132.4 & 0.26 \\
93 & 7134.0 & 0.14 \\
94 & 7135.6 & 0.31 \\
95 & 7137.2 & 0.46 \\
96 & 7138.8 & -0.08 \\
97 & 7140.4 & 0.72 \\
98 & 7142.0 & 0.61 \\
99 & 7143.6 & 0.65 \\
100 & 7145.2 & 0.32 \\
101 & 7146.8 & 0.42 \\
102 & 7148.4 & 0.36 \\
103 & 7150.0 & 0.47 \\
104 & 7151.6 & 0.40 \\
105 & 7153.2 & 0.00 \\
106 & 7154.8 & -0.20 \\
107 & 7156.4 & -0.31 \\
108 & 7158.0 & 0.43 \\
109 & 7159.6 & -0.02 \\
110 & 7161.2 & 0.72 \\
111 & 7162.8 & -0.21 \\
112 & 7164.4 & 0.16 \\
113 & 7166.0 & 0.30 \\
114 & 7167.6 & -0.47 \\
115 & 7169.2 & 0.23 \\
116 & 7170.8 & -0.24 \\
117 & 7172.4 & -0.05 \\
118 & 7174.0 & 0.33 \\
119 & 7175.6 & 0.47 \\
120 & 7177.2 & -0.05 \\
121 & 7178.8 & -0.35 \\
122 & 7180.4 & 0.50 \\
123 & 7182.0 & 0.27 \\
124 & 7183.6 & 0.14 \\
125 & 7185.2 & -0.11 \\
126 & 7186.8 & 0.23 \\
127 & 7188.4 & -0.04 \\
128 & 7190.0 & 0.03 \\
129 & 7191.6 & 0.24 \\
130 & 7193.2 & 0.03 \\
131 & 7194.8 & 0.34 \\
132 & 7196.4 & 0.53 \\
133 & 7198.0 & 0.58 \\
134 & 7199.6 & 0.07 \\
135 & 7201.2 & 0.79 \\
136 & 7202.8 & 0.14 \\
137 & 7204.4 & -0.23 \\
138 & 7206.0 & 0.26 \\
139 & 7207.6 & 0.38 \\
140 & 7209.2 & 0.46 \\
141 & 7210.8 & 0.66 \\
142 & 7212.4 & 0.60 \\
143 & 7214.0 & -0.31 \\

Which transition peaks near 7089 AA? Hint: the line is [O II] 3727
